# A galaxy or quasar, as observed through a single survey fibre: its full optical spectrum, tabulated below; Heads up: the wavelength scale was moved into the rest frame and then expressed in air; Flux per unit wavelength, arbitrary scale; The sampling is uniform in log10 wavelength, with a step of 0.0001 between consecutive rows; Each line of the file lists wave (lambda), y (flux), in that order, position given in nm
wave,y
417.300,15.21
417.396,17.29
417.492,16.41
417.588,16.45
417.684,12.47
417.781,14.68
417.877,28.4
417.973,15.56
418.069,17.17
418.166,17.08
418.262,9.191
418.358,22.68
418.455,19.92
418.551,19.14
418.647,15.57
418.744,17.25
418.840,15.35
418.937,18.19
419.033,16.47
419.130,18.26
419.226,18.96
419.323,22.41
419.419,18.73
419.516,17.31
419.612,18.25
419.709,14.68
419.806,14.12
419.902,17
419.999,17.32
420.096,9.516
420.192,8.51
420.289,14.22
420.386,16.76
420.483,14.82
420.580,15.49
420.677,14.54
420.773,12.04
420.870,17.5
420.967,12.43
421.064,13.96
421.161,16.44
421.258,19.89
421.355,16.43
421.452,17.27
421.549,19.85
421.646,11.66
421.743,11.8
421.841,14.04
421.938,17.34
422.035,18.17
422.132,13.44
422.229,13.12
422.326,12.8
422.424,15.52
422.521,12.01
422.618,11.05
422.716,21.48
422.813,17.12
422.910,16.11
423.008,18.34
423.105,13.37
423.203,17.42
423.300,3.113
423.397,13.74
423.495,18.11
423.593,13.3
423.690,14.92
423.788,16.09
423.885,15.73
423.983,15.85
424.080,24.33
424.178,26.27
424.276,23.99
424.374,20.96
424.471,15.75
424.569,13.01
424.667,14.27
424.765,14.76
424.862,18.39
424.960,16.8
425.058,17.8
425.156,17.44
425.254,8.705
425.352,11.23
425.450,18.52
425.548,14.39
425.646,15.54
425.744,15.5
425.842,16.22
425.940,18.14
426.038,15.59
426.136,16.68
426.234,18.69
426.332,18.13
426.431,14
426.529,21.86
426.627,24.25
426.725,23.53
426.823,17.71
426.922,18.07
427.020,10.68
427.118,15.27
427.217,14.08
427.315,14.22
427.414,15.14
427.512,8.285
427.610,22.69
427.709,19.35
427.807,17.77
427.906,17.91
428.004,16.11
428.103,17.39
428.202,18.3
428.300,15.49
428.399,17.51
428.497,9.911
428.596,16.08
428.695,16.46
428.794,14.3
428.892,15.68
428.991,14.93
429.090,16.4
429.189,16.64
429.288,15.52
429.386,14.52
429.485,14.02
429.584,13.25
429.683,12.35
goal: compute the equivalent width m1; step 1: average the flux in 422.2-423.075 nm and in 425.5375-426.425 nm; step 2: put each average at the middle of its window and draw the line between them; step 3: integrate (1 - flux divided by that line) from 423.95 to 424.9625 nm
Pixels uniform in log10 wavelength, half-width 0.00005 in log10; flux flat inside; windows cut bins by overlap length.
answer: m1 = -0.18 nm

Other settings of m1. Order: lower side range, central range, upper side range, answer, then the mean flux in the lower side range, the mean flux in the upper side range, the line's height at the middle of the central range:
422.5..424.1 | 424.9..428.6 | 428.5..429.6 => -0.31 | 15.3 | 15.1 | 15.2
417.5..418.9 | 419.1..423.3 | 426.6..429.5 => 0.36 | 17.2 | 16.2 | 16.9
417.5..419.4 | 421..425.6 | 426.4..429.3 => 0.32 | 17.6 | 16.5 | 17.1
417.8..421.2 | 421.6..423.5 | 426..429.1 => 0.24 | 16.4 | 16.6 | 16.5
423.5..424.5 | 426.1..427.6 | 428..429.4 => 0.01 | 18.8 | 15.7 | 16.9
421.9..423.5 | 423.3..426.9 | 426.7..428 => -0.34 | 14.7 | 16.4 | 15.6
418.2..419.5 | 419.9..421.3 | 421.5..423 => 0.15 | 17.8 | 15.1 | 16.4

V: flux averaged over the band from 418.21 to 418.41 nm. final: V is 16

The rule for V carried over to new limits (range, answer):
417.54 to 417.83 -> 14.6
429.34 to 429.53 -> 14.3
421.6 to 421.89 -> 12.5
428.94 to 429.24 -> 15.9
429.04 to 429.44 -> 15.8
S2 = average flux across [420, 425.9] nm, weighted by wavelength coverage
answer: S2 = 15.5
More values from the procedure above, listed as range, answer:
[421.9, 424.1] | 15.2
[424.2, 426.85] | 17.2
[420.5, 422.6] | 15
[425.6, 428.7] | 16.8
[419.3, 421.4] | 15.5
